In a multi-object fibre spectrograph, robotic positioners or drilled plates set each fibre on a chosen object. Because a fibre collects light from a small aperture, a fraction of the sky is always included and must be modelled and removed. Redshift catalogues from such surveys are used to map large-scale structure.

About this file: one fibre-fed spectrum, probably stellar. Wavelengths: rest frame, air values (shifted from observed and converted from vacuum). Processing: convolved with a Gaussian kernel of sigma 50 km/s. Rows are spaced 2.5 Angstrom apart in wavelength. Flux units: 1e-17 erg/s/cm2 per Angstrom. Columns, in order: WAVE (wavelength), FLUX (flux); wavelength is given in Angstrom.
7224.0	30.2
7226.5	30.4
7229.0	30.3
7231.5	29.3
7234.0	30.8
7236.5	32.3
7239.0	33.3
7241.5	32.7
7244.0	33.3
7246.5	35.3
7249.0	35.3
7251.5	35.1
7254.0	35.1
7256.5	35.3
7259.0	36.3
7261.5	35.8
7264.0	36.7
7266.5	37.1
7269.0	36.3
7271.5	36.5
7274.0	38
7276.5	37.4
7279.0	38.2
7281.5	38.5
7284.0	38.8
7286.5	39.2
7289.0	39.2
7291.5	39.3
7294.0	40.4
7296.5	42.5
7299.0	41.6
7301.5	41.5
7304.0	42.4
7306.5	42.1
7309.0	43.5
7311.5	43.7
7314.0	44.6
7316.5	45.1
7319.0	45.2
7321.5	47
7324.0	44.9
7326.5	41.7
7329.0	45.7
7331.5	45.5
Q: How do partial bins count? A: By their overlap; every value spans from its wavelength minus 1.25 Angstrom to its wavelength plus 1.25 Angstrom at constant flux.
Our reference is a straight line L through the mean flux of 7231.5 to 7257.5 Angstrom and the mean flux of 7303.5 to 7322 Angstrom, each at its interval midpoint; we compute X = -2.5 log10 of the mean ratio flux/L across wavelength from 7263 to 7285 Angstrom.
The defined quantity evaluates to 0.02 mag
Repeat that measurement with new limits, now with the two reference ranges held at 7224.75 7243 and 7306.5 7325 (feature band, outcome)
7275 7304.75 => 0.02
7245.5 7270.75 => -0.02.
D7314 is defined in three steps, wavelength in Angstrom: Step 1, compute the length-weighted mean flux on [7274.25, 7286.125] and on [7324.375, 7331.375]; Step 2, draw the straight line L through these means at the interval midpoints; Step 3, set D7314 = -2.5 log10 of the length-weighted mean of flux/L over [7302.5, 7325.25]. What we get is -0.05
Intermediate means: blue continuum 38.3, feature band 44.2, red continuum 44.1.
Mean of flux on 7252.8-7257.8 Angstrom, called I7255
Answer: 35.2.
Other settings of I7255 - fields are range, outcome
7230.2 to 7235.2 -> 30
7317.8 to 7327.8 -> 44.7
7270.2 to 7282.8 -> 37.7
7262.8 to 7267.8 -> 36.9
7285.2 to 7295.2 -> 39.5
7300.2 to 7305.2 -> 41.9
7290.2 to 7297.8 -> 40.7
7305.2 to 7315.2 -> 43.5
